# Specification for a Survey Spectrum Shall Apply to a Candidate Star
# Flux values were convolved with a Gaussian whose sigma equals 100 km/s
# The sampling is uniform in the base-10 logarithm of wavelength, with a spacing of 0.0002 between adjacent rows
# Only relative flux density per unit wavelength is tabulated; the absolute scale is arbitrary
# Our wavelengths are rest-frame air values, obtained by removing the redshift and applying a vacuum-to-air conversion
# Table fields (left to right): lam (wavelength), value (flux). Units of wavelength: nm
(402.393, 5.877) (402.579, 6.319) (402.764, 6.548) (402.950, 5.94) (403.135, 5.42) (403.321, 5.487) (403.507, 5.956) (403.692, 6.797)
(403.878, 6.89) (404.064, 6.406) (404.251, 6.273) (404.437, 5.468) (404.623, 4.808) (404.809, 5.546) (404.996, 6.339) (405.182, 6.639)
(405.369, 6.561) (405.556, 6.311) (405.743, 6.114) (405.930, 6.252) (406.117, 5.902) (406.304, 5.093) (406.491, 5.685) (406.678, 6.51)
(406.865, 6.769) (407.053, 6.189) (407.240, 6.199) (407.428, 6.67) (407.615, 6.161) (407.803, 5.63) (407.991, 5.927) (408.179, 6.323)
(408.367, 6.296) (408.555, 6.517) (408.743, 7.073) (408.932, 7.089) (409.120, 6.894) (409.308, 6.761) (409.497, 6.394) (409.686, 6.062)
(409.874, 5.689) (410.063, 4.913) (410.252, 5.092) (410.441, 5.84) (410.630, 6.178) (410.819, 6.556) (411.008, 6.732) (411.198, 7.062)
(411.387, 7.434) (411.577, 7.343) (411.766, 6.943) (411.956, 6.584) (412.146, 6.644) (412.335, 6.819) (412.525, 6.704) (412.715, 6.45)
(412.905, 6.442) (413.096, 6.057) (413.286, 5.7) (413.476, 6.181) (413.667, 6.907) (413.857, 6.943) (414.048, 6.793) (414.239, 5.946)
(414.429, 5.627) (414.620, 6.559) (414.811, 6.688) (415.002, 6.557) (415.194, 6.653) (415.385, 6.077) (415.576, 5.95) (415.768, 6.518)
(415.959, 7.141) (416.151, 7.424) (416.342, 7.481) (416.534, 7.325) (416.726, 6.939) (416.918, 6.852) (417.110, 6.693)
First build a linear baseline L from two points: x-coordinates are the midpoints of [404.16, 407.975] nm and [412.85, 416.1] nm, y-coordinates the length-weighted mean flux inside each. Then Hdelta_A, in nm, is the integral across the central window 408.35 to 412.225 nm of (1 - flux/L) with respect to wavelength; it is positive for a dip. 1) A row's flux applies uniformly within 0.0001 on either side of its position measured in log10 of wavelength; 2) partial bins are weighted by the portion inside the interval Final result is -0.156 nm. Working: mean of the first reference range 6.05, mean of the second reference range 6.41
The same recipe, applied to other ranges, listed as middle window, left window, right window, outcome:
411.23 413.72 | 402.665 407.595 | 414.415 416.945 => -0.04 nm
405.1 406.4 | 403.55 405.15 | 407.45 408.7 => 0.00 nm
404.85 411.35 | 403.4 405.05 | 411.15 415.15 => 0.02 nm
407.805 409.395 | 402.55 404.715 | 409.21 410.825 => -0.17 nm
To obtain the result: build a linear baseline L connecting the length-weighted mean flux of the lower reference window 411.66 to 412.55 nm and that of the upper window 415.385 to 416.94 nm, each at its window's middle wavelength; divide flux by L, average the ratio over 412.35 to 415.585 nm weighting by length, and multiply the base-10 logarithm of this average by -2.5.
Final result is 0.07 mag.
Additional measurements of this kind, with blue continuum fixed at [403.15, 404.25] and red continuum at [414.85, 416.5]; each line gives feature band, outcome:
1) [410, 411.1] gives 0.108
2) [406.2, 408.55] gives 0.045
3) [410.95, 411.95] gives -0.080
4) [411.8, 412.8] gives -0.010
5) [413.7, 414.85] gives 0.040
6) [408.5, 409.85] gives -0.028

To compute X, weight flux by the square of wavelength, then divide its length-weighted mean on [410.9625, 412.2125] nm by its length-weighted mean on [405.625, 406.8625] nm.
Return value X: 1.2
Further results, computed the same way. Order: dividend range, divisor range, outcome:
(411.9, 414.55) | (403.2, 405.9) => 1.10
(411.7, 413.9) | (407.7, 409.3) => 1.03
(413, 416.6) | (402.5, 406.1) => 1.13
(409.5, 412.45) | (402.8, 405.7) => 1.09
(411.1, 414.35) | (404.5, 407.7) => 1.12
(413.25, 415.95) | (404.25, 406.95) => 1.11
